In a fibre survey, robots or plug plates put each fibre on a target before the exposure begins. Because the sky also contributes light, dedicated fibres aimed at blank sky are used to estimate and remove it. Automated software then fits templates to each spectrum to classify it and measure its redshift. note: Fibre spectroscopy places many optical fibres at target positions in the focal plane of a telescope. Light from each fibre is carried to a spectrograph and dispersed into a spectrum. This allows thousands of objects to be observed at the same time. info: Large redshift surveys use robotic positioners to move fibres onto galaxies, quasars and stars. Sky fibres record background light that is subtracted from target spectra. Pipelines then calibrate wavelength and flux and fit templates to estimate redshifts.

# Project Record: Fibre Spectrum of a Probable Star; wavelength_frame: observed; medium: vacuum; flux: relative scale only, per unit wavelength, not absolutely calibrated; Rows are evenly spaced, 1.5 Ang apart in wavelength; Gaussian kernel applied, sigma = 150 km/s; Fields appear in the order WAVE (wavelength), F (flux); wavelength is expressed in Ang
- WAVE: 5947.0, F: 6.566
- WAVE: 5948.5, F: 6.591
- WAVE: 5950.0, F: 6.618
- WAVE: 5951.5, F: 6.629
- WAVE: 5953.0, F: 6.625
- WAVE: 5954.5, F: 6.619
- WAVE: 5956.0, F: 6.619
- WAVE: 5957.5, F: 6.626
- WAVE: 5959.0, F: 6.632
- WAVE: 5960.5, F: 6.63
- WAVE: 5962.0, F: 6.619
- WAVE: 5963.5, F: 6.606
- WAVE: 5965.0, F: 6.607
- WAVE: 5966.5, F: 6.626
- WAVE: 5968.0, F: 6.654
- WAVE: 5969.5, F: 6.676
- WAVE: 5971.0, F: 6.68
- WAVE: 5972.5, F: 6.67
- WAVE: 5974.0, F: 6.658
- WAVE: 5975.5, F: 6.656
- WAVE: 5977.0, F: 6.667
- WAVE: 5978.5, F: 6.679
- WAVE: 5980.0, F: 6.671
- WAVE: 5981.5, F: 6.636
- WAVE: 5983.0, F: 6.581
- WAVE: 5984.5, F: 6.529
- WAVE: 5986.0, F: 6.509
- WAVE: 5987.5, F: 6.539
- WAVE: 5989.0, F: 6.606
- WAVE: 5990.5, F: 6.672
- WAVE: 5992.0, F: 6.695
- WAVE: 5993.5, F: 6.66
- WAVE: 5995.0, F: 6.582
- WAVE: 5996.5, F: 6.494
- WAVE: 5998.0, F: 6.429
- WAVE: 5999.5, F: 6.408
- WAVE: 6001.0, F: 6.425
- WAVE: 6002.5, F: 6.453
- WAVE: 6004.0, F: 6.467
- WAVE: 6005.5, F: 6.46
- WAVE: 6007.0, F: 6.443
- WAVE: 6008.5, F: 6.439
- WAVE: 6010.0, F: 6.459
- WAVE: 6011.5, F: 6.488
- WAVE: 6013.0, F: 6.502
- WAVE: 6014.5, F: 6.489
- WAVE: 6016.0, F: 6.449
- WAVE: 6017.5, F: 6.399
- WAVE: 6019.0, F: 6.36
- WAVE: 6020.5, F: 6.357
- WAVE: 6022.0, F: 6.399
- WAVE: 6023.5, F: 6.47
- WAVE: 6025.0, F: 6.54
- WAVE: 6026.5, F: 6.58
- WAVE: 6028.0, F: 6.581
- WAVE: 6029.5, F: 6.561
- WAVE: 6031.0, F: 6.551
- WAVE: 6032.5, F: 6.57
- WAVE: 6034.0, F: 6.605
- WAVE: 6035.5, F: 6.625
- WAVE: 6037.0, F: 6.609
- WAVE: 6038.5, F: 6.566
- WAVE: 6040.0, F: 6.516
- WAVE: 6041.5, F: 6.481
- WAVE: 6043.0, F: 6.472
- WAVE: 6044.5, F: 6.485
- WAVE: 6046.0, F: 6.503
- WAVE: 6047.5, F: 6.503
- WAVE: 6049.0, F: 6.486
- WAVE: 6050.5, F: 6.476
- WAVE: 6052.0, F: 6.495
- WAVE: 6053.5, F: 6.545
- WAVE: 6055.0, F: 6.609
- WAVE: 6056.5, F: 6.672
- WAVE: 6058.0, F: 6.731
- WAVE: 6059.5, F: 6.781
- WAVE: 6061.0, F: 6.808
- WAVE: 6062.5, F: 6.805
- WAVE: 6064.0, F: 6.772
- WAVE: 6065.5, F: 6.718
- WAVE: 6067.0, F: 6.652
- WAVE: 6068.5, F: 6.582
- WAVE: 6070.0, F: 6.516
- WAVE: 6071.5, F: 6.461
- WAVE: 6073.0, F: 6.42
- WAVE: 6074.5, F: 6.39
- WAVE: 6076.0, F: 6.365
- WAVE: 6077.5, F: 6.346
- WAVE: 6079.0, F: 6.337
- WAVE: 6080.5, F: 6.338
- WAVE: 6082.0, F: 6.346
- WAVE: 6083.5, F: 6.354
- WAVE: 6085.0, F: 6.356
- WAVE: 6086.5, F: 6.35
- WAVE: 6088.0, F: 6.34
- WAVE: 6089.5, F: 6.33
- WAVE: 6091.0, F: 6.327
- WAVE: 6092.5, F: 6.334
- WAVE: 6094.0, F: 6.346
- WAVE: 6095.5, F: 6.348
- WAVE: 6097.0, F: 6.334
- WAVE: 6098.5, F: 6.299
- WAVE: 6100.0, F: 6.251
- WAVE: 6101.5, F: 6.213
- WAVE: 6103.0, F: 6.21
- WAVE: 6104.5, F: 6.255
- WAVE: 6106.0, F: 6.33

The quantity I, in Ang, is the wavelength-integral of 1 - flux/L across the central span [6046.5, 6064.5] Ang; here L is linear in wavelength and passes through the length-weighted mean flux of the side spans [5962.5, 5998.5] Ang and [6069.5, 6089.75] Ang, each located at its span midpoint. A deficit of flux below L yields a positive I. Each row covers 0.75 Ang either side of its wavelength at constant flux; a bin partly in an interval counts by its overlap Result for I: -0.6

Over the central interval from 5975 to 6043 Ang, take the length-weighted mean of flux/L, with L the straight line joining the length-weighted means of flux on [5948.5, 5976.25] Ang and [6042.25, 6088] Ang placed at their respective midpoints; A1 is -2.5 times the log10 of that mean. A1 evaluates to 0.01 mag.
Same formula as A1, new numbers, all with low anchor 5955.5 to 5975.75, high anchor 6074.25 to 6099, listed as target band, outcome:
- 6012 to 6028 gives 0.01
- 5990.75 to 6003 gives 0.01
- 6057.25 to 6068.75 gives -0.06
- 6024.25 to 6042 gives -0.02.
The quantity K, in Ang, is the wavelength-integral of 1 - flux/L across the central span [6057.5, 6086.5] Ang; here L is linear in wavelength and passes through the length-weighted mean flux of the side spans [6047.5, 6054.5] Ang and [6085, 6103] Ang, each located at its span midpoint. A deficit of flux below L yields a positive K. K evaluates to -0.5 Ang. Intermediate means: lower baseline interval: 6.5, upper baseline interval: 6.31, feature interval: 6.52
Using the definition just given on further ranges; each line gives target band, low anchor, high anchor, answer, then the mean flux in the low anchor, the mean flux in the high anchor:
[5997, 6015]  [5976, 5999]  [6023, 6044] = 0.34 Ang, 6.6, 6.55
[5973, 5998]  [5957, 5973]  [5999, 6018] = -0.22 Ang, 6.64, 6.45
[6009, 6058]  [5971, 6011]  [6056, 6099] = 0.01 Ang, 6.56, 6.47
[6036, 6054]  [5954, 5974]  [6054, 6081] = 0.21 Ang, 6.64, 6.57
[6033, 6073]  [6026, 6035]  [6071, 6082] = -0.71 Ang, 6.58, 6.38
